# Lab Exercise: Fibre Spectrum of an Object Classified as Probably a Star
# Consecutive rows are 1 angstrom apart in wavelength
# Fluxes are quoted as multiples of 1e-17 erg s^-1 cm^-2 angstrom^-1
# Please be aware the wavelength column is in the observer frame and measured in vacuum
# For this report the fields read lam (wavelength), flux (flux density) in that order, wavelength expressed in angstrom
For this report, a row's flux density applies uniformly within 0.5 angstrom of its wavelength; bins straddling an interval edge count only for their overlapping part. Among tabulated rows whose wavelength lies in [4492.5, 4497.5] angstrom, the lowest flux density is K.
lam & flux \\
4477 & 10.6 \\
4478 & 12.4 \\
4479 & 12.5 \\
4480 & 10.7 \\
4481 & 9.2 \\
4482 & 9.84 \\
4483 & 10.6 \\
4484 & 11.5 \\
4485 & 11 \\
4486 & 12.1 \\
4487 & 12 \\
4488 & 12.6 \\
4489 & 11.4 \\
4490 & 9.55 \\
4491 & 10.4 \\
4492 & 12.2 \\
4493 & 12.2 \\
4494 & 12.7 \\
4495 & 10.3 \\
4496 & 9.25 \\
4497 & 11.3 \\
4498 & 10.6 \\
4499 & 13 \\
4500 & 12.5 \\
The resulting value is 9.25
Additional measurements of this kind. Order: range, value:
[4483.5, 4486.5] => 11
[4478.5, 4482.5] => 9.2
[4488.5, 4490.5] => 9.55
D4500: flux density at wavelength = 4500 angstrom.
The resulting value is 12.5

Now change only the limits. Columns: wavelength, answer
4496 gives 9.25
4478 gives 12.4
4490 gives 9.55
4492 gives 12.2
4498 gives 10.6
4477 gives 10.6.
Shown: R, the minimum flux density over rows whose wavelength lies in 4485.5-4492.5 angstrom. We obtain 9.55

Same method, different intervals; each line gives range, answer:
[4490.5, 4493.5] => 10.4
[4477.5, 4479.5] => 12.4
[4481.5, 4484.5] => 9.84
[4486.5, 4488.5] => 12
